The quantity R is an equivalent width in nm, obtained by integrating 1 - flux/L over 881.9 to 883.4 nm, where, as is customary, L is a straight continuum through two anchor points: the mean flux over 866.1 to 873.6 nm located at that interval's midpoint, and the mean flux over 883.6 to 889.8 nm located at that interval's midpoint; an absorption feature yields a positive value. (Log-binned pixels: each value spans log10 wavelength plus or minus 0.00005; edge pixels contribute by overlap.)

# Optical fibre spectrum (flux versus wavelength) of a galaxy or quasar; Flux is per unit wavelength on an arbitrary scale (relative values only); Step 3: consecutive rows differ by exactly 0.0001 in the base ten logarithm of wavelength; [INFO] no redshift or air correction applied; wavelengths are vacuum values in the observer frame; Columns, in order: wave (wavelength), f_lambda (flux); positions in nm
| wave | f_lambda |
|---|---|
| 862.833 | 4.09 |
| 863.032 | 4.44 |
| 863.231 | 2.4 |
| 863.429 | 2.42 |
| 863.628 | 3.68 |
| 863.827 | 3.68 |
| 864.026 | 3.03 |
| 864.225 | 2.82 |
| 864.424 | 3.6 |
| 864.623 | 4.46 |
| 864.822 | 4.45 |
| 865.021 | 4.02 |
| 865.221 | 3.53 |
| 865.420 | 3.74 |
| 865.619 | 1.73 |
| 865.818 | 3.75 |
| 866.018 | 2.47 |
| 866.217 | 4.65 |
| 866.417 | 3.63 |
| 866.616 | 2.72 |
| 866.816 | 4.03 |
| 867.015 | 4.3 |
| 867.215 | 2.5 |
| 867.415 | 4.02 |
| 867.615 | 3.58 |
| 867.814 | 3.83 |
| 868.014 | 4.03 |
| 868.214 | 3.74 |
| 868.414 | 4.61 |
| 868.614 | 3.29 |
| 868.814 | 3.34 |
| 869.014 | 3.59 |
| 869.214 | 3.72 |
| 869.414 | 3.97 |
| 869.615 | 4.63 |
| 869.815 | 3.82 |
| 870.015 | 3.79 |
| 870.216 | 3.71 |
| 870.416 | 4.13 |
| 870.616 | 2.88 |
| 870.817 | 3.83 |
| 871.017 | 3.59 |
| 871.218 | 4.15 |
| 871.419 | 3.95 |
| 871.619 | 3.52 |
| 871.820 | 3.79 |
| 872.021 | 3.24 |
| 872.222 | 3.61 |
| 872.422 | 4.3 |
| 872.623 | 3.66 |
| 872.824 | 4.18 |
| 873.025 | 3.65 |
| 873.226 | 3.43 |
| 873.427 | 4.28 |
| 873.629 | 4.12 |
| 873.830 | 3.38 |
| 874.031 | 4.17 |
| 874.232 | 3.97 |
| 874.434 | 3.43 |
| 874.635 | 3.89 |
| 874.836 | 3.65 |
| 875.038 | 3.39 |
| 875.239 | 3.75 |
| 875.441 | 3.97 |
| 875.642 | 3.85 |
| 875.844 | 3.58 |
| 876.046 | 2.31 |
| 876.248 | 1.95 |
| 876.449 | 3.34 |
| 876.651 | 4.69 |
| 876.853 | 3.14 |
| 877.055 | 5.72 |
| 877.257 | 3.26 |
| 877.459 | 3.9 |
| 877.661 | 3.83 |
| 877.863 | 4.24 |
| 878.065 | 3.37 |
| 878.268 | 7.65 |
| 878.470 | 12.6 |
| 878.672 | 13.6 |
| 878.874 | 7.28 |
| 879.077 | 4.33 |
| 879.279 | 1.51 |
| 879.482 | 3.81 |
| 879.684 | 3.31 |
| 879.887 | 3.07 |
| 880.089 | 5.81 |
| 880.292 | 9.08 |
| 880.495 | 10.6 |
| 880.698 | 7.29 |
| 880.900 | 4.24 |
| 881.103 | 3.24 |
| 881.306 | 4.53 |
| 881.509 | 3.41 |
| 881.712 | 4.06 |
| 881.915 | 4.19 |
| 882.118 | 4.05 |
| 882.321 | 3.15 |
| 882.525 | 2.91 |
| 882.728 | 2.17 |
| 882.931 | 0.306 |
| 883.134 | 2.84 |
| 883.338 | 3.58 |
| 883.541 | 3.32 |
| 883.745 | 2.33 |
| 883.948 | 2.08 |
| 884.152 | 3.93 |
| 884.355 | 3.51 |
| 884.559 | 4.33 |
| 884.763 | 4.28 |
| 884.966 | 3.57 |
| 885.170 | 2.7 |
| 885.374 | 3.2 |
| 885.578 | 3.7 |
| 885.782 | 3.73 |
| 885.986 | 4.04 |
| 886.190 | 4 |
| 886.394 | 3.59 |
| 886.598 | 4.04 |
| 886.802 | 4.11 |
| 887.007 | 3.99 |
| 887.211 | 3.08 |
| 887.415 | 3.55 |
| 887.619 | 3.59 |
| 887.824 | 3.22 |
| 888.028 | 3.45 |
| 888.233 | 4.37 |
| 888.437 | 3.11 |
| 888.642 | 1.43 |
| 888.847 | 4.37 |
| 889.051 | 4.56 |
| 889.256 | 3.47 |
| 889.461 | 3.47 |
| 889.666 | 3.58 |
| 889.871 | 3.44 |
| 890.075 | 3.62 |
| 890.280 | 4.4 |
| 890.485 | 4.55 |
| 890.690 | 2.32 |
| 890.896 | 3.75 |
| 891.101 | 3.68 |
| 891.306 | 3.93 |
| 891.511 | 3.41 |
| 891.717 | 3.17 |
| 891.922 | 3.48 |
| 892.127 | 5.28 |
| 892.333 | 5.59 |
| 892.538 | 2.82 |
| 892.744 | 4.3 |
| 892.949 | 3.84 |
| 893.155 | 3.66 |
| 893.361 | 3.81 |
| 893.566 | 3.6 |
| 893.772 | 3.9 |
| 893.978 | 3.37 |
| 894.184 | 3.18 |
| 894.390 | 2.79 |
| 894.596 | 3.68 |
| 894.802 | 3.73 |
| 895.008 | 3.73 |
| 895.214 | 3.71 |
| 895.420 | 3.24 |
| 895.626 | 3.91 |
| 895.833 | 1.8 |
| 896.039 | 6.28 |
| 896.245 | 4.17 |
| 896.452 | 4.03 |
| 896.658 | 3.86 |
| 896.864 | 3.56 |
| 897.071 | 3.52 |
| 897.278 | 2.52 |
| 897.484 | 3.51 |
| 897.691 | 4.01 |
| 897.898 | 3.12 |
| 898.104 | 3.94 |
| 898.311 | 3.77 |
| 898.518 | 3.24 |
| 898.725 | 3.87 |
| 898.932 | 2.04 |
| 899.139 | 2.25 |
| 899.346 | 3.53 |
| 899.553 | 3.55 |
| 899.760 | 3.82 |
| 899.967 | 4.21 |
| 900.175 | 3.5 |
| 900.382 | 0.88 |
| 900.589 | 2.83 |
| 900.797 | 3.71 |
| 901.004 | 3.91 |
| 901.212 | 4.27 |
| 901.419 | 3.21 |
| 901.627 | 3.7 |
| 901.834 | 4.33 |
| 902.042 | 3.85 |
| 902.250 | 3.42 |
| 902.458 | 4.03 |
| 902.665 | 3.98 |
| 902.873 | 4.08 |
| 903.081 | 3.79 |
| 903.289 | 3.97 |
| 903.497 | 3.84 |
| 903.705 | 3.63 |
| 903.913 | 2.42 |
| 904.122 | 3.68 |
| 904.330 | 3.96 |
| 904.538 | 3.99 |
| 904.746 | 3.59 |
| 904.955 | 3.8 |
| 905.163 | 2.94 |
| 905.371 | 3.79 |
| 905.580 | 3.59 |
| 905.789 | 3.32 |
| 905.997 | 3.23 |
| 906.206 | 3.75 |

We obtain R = 0.33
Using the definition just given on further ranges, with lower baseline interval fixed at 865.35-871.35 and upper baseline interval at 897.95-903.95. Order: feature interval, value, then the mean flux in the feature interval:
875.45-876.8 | 0.11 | 3.33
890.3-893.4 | -0.26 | 3.85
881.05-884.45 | 0.42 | 3.15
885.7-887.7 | -0.11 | 3.78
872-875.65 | -0.16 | 3.8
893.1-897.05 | -0.16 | 3.68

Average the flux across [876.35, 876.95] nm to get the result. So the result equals 3.73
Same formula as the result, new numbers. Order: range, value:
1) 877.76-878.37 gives 5.09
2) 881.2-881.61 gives 3.96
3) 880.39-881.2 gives 6.37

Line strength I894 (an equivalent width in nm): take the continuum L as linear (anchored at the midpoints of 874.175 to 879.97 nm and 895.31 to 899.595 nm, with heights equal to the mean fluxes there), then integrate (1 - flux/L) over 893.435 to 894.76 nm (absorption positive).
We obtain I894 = 0.08 nm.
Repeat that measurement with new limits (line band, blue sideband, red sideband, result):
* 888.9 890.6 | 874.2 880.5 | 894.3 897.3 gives 0.06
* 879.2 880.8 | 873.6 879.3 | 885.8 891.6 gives -0.49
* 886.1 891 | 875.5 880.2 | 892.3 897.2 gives 0.58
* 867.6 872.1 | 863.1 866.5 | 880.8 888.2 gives -0.45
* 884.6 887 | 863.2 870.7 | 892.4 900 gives -0.11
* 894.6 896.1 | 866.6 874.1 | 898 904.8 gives -0.05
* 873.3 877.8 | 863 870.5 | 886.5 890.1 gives -0.13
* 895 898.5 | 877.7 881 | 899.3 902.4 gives 0.33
